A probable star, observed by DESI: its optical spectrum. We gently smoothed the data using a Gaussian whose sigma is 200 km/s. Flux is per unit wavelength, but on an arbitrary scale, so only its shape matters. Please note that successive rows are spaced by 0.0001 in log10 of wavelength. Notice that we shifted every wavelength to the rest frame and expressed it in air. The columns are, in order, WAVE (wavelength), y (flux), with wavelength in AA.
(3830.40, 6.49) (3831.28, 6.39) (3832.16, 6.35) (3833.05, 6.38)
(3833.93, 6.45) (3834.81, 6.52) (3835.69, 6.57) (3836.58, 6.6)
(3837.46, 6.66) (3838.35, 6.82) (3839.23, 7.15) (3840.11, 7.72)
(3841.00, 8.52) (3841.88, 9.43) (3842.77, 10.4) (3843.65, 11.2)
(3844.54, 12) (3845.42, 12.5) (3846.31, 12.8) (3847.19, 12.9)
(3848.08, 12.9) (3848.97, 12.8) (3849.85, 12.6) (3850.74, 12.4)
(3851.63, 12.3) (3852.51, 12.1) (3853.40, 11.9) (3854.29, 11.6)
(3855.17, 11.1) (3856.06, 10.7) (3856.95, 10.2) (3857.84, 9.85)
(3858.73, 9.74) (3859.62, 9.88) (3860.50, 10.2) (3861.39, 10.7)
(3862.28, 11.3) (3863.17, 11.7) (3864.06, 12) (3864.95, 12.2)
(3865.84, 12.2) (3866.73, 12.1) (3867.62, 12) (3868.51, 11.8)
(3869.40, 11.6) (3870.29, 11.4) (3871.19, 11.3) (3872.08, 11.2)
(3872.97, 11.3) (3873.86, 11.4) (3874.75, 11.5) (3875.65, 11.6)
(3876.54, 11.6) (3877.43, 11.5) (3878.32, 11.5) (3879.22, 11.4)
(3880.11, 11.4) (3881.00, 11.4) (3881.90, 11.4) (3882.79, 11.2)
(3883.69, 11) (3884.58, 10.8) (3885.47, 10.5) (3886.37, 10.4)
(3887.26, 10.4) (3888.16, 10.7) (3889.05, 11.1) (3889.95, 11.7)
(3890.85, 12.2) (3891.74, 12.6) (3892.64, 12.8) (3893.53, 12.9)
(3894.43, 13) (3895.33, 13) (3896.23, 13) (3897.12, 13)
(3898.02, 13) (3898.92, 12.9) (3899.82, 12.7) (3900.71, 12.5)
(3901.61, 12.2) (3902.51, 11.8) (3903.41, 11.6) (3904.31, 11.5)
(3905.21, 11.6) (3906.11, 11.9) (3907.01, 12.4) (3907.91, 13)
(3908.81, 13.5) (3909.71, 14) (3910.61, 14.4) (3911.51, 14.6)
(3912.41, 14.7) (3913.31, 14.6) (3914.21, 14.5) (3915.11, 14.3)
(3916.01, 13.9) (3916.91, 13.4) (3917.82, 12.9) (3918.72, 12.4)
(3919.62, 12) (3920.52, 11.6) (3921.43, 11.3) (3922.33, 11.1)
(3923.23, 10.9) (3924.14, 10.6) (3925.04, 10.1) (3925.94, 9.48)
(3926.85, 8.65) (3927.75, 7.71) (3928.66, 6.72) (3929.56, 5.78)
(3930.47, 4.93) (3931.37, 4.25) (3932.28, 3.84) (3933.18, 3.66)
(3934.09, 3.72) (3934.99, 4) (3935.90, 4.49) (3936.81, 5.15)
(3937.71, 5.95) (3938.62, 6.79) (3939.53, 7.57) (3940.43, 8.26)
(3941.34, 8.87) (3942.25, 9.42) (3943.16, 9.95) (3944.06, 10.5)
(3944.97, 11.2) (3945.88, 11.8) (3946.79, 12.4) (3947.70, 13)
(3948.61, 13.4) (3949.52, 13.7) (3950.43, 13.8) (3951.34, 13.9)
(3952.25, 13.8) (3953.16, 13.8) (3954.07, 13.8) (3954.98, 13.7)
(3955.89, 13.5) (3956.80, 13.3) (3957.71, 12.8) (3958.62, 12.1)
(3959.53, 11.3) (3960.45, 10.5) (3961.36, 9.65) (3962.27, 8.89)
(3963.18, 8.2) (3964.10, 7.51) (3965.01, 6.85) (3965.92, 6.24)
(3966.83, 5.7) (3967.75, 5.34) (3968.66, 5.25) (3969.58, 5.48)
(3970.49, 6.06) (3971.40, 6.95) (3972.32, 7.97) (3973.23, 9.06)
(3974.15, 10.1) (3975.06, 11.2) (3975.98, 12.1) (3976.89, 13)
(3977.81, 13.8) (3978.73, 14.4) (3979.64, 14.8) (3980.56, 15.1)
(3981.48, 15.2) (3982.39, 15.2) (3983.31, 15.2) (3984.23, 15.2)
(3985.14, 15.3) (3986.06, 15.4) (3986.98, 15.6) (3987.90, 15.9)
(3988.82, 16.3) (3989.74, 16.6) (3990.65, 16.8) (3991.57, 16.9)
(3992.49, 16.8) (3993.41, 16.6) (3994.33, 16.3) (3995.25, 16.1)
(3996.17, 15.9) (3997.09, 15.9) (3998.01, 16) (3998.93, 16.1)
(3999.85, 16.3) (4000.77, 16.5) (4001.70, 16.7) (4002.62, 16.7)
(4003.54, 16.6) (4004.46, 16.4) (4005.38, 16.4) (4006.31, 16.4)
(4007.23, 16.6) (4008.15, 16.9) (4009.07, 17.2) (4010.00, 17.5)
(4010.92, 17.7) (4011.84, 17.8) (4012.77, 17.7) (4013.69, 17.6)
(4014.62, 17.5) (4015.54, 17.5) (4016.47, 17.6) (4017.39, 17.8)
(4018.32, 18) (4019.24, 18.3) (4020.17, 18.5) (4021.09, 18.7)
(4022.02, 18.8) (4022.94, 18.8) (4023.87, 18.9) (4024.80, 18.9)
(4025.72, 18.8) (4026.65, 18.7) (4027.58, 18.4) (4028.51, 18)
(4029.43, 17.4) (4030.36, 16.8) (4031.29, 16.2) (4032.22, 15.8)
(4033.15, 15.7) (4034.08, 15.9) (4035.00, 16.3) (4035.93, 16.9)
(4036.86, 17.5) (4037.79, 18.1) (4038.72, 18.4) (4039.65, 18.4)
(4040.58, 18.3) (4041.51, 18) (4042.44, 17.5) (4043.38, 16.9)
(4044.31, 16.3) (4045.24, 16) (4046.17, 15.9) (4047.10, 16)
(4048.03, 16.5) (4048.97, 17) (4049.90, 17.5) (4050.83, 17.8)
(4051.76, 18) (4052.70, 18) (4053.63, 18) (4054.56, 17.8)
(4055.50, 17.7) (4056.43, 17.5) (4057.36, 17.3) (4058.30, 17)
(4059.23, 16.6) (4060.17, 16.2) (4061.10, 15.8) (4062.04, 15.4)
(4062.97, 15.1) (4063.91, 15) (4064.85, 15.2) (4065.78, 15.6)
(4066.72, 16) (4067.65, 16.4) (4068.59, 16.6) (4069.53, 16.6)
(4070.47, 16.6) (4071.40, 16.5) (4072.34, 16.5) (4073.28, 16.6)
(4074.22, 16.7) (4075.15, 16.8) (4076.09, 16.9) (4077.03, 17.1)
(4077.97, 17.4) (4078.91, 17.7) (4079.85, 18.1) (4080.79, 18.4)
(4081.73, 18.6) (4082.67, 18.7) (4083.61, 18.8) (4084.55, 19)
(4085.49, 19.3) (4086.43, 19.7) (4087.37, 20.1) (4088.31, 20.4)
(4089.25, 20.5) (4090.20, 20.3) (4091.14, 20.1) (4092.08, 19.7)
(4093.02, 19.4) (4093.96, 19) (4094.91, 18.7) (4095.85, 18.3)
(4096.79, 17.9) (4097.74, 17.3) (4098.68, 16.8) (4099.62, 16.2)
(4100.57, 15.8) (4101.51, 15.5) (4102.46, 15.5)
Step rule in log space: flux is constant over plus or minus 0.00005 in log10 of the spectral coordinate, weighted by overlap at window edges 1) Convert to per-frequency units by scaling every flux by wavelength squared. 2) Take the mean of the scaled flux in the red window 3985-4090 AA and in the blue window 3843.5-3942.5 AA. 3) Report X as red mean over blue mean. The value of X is 1.7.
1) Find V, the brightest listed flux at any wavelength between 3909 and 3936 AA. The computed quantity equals 14.7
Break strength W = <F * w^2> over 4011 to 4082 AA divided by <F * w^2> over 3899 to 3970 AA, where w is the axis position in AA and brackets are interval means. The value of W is 1.76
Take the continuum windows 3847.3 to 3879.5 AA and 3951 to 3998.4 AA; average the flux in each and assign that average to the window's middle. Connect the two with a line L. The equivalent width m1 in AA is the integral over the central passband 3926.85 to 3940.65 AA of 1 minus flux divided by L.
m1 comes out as 7.5 AA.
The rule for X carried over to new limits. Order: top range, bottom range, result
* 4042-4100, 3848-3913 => 1.62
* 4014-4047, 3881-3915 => 1.51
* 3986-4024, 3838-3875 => 1.65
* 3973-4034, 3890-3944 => 1.62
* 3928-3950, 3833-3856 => 0.82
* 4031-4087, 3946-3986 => 1.57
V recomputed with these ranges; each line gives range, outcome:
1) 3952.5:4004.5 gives 16.9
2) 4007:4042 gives 18.9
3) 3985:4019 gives 18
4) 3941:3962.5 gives 13.9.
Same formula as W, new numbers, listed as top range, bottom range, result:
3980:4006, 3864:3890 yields 1.50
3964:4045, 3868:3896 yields 1.42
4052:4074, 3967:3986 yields 1.52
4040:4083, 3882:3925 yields 1.48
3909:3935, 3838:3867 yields 0.96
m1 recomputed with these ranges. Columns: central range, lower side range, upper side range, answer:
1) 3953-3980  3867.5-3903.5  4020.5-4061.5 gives 8.51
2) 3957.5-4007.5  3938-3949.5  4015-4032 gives 4.37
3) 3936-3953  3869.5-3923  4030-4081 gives 3.97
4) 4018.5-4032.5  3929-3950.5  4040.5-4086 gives -3.74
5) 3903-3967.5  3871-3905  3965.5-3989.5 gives 7.13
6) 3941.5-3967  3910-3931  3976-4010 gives 4.03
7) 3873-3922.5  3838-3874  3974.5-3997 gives 0.71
